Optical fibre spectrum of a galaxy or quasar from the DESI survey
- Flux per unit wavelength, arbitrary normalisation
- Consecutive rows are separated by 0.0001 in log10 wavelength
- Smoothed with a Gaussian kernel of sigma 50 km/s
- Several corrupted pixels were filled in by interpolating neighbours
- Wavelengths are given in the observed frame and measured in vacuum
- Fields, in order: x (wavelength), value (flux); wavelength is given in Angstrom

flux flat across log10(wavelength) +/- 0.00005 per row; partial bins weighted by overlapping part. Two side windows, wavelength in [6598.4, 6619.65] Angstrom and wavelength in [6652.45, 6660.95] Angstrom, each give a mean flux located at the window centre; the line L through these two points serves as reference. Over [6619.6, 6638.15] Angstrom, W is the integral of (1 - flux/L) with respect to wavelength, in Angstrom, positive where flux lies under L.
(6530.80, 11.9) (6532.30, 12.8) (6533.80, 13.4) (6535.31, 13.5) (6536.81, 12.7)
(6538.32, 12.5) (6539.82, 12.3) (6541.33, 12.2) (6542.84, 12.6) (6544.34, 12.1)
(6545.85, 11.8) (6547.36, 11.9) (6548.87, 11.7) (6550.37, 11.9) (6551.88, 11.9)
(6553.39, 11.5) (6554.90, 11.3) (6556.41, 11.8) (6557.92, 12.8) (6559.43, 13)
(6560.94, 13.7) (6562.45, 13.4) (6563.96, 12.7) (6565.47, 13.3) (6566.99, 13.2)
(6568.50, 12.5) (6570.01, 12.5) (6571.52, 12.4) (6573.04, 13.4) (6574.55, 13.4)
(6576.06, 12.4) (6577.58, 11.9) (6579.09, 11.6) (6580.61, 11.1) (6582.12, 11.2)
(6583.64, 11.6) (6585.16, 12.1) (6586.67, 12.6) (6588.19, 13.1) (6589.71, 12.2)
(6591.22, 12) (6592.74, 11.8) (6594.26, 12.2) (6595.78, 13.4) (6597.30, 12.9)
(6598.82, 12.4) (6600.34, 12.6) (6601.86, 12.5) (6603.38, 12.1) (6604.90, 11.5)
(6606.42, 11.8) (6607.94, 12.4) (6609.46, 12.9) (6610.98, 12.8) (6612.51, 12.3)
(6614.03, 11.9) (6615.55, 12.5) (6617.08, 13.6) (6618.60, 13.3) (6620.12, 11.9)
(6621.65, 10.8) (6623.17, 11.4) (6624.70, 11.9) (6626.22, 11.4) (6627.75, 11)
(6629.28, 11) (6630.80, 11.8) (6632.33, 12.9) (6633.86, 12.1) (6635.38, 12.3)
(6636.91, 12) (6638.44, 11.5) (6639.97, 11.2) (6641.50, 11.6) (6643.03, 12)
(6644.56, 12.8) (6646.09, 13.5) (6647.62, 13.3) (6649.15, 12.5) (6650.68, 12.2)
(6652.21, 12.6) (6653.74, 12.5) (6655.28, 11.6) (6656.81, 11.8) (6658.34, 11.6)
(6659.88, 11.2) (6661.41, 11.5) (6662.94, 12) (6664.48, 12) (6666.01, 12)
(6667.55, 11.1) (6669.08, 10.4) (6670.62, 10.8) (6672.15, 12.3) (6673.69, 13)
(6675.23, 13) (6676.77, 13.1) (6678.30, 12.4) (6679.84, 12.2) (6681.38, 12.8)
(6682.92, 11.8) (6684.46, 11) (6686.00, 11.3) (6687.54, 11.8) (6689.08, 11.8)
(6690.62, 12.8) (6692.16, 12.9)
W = 0.7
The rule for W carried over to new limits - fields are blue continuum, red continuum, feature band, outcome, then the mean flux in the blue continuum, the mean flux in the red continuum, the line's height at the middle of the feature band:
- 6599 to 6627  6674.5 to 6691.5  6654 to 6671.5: 1.00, 12.2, 12.2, 12.2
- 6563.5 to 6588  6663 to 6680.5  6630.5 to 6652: -0.26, 12.4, 12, 12.1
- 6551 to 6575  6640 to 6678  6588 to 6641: 0.92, 12.7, 12.1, 12.4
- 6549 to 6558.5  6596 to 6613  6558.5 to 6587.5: -1.14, 11.8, 12.4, 12.1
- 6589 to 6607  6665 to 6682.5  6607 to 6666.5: 0.48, 12.3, 12.1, 12.2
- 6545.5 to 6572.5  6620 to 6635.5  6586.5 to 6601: -0.59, 12.4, 11.6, 12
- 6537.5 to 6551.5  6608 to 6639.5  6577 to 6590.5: 0.17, 12.1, 12.1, 12.1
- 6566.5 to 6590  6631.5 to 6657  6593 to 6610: -0.14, 12.3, 12.3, 12.3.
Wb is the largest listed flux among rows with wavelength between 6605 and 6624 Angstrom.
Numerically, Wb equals 13.6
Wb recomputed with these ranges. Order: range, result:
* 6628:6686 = 13.5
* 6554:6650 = 13.7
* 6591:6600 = 13.4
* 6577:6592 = 13.1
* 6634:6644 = 12.3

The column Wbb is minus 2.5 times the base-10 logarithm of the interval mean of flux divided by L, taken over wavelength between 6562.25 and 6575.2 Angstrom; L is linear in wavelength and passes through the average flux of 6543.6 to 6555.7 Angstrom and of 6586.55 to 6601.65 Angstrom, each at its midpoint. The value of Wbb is -0.076 mag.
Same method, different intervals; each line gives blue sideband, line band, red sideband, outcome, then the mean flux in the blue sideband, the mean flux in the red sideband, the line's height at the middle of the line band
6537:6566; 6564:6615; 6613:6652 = -0.012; 12.3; 12.1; 12.2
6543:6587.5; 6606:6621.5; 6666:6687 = -0.030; 12.3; 11.9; 12.1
